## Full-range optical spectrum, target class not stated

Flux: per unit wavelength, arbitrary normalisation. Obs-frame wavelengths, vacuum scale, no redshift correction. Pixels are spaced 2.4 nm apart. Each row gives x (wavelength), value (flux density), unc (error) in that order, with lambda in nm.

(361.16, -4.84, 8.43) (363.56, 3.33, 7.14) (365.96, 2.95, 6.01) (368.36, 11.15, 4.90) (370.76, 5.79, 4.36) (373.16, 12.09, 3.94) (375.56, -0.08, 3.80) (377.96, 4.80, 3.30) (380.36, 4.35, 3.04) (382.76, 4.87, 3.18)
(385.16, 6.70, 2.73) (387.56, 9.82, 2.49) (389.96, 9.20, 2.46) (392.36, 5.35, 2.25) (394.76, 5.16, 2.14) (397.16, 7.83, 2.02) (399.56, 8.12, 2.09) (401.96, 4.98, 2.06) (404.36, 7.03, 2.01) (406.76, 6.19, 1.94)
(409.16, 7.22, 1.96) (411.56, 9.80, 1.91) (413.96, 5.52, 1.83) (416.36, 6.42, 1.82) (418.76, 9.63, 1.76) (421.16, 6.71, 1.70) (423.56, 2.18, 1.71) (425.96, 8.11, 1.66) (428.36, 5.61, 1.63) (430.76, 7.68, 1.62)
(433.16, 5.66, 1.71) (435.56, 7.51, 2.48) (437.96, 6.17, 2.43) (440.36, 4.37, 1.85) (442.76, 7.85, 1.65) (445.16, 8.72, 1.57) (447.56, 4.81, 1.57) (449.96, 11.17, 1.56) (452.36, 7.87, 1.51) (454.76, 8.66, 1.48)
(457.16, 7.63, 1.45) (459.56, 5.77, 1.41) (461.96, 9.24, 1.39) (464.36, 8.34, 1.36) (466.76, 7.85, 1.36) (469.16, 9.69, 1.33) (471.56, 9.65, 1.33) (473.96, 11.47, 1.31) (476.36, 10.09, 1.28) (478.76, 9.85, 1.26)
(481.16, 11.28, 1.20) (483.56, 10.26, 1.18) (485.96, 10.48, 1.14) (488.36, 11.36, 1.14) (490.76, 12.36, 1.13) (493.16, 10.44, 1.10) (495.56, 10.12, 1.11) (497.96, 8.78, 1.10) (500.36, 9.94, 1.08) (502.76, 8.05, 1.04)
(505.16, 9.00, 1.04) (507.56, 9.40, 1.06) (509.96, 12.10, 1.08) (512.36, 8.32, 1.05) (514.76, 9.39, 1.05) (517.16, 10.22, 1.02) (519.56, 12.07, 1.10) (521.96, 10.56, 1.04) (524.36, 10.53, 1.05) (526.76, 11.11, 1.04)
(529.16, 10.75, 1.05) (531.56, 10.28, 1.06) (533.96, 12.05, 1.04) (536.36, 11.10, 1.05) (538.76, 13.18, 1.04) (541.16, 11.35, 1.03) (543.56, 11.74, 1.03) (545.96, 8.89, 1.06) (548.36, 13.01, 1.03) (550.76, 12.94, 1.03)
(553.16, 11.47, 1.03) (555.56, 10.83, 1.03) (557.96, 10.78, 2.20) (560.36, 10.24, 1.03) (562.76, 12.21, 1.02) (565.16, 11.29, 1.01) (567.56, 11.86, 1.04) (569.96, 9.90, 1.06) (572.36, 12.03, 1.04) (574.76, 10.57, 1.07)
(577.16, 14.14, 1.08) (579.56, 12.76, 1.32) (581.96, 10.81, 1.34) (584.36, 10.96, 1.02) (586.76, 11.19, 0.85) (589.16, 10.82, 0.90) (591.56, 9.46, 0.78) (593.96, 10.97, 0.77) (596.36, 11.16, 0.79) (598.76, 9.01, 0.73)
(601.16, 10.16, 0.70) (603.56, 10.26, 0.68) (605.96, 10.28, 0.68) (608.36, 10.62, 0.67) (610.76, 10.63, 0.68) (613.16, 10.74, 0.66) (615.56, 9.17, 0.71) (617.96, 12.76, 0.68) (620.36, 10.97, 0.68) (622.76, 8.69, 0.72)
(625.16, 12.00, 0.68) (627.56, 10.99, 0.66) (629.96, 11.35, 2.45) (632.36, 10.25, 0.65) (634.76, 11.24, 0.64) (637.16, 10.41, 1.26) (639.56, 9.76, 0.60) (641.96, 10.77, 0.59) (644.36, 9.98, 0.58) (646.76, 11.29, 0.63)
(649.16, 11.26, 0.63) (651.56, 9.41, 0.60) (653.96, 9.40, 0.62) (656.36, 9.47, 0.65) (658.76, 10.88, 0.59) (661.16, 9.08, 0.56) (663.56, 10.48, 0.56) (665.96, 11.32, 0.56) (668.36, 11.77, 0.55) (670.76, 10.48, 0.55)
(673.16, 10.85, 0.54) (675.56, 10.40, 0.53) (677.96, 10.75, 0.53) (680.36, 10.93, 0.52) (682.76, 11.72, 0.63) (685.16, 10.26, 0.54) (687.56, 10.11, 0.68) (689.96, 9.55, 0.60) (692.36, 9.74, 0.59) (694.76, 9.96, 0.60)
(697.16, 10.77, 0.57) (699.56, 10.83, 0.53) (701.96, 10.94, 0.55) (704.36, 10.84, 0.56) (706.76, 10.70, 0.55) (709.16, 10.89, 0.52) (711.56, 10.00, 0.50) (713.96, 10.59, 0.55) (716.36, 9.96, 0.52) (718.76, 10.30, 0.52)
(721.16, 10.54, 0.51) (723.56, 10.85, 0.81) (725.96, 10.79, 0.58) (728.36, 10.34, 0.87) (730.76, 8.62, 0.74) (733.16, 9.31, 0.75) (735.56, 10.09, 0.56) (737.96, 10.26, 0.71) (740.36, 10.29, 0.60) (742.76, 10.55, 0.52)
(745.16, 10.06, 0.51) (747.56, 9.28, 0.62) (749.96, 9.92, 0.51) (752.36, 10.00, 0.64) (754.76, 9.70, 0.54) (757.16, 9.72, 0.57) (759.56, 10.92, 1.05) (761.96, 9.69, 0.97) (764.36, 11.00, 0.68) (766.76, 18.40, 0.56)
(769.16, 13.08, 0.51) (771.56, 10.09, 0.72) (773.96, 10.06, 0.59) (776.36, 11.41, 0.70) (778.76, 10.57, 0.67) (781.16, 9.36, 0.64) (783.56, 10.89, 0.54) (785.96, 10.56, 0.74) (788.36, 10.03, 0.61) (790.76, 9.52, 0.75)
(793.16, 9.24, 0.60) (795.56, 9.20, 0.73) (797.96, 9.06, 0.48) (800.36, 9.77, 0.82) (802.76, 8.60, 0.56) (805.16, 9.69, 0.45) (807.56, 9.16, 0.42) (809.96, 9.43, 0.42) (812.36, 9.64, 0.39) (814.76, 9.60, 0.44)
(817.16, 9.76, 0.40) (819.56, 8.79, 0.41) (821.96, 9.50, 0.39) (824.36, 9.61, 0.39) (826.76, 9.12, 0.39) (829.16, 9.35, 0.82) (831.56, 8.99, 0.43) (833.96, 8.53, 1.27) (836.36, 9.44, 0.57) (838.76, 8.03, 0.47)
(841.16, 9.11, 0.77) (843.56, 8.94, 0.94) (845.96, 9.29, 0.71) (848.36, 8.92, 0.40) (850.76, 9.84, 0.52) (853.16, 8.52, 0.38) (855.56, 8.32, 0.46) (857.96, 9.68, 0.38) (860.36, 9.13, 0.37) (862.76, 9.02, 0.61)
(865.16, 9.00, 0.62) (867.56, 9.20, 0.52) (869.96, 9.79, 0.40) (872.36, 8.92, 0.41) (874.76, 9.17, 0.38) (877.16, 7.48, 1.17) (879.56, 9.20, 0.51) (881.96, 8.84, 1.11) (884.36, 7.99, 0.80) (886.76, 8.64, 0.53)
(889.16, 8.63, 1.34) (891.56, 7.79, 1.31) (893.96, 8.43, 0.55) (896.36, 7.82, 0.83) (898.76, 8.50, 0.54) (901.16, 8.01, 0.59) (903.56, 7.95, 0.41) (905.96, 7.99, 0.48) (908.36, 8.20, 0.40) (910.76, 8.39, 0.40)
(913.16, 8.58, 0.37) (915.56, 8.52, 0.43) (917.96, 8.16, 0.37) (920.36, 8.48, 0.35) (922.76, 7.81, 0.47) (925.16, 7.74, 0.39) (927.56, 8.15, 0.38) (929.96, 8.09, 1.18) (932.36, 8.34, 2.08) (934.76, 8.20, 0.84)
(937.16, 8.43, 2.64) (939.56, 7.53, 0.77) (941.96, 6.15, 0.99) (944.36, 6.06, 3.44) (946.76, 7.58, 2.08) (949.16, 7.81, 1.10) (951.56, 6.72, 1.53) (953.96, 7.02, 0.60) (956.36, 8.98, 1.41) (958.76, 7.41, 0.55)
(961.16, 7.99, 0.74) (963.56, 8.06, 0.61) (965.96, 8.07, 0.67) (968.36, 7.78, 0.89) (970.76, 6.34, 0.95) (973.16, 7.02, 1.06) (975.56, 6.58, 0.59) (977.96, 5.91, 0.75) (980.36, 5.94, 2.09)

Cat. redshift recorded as 0.17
